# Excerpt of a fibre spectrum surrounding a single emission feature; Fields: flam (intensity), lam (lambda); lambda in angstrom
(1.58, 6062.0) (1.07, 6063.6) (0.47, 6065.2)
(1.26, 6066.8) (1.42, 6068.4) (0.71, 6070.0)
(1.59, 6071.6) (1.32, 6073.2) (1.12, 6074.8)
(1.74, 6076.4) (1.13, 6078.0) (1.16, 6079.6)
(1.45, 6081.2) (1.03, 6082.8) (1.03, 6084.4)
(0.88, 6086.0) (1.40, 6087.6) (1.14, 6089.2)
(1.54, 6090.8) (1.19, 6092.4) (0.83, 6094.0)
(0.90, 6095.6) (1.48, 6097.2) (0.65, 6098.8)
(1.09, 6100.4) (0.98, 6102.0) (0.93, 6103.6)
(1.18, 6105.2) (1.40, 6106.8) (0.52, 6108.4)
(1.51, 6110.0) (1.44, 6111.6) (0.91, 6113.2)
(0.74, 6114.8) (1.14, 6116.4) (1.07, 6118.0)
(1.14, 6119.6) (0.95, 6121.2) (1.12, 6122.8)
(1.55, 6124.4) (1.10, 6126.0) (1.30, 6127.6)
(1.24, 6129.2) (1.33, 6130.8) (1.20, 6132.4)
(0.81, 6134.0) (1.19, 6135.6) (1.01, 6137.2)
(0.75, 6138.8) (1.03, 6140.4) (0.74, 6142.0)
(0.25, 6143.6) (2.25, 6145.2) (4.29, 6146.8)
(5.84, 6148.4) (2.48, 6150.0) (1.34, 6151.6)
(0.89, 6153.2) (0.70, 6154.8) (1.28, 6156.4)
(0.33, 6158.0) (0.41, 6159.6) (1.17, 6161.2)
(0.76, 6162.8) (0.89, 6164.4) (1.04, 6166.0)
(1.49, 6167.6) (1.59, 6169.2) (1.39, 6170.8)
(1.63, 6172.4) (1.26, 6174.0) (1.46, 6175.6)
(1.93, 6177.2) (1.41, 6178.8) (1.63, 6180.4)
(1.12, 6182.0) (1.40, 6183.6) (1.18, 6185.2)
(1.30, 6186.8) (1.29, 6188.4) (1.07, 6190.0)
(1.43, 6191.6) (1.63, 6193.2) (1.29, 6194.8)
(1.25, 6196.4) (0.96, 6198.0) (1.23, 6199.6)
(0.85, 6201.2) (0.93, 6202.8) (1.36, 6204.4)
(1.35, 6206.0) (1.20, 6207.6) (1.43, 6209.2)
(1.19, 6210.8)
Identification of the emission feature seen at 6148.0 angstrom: H-beta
